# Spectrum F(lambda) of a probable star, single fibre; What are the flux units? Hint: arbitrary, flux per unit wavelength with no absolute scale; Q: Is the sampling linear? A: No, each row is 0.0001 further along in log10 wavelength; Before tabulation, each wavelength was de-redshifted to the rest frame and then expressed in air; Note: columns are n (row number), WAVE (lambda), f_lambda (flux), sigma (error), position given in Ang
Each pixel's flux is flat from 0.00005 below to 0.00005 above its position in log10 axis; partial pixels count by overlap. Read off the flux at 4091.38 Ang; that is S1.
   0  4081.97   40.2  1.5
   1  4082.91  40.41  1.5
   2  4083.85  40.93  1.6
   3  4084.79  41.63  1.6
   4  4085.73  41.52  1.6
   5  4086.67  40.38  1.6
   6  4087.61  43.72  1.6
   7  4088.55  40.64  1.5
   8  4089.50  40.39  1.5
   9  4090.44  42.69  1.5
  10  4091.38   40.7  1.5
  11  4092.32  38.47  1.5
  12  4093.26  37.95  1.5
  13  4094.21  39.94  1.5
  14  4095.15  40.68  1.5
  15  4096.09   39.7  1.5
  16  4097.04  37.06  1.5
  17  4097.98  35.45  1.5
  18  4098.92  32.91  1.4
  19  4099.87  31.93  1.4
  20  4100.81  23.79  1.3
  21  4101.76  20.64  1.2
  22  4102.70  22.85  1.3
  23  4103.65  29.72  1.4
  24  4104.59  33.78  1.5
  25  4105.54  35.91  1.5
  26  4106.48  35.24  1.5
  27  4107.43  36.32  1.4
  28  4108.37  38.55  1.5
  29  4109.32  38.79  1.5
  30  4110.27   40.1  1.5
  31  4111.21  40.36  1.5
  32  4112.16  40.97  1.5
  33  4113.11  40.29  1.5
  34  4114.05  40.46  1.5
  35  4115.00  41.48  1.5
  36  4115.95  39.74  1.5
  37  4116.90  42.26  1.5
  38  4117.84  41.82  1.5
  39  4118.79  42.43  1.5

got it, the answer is 40.7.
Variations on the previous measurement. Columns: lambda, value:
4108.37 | 38.55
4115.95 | 39.74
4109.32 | 38.79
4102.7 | 22.85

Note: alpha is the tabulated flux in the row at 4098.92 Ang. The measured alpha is 32.91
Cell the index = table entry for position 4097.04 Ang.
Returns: 37.06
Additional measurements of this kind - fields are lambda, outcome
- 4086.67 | 40.38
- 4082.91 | 40.41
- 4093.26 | 37.95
